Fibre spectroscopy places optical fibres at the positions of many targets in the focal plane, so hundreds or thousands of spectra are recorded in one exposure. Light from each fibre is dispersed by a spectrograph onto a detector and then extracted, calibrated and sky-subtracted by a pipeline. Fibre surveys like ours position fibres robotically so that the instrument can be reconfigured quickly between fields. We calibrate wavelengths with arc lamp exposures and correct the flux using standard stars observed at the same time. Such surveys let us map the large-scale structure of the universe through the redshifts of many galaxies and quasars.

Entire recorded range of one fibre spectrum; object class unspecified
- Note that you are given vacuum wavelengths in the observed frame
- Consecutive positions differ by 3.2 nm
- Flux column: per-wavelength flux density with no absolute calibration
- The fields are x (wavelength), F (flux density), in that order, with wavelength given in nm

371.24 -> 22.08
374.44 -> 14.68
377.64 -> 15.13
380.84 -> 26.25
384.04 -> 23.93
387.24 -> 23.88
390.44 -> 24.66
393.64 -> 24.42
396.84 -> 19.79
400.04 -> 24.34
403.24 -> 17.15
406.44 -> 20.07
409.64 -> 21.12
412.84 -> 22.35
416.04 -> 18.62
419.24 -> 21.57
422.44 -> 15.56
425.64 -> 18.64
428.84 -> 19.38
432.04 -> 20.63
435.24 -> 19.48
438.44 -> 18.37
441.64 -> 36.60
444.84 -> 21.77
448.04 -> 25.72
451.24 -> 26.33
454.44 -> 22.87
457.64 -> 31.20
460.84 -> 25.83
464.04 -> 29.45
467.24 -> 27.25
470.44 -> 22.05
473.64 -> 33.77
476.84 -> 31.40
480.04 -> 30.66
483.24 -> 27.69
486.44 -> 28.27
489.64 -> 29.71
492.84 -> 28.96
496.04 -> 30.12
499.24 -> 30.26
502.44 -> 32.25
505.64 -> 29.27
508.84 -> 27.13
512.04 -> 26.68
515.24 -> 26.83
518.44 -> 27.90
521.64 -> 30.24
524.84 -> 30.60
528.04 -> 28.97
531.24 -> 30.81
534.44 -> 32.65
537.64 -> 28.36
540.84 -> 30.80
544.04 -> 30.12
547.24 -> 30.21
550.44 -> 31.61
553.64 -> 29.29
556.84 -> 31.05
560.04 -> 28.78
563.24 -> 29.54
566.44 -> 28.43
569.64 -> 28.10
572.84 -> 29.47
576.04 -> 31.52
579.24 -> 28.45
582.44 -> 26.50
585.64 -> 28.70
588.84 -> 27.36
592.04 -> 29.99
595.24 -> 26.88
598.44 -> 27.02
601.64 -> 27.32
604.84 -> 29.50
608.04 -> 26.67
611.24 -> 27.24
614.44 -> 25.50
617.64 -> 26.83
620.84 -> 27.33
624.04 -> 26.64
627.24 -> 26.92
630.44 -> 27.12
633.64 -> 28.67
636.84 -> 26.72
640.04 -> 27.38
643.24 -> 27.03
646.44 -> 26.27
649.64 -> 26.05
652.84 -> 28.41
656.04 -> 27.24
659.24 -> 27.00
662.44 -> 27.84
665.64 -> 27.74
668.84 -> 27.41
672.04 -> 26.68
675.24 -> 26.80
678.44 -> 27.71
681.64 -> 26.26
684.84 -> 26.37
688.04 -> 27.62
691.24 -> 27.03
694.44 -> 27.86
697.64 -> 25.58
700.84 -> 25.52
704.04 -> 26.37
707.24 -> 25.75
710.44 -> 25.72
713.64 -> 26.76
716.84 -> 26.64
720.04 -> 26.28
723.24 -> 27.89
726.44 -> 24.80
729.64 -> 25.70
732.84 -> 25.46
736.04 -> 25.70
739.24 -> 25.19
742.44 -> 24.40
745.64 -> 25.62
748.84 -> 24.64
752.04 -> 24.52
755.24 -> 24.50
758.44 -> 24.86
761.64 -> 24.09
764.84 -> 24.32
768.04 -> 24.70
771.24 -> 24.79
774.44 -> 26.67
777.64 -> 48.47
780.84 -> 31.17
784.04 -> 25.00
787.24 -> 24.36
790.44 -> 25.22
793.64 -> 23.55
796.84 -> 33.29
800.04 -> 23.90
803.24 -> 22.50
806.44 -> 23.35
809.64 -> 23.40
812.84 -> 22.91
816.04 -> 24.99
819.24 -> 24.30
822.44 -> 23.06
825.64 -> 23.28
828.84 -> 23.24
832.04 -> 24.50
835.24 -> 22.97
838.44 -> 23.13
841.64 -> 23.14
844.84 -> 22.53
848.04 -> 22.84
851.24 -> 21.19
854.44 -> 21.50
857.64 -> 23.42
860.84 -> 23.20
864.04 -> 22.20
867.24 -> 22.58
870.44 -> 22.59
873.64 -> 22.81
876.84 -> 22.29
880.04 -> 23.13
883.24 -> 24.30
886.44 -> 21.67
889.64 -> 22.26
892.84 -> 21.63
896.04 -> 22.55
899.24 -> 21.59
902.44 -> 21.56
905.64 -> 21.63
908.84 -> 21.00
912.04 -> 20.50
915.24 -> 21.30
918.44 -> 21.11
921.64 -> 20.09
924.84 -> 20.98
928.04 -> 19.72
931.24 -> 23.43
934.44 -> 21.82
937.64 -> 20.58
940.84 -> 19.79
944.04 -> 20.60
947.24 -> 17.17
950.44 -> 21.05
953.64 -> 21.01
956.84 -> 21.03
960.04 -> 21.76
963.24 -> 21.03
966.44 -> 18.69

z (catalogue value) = 0.18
